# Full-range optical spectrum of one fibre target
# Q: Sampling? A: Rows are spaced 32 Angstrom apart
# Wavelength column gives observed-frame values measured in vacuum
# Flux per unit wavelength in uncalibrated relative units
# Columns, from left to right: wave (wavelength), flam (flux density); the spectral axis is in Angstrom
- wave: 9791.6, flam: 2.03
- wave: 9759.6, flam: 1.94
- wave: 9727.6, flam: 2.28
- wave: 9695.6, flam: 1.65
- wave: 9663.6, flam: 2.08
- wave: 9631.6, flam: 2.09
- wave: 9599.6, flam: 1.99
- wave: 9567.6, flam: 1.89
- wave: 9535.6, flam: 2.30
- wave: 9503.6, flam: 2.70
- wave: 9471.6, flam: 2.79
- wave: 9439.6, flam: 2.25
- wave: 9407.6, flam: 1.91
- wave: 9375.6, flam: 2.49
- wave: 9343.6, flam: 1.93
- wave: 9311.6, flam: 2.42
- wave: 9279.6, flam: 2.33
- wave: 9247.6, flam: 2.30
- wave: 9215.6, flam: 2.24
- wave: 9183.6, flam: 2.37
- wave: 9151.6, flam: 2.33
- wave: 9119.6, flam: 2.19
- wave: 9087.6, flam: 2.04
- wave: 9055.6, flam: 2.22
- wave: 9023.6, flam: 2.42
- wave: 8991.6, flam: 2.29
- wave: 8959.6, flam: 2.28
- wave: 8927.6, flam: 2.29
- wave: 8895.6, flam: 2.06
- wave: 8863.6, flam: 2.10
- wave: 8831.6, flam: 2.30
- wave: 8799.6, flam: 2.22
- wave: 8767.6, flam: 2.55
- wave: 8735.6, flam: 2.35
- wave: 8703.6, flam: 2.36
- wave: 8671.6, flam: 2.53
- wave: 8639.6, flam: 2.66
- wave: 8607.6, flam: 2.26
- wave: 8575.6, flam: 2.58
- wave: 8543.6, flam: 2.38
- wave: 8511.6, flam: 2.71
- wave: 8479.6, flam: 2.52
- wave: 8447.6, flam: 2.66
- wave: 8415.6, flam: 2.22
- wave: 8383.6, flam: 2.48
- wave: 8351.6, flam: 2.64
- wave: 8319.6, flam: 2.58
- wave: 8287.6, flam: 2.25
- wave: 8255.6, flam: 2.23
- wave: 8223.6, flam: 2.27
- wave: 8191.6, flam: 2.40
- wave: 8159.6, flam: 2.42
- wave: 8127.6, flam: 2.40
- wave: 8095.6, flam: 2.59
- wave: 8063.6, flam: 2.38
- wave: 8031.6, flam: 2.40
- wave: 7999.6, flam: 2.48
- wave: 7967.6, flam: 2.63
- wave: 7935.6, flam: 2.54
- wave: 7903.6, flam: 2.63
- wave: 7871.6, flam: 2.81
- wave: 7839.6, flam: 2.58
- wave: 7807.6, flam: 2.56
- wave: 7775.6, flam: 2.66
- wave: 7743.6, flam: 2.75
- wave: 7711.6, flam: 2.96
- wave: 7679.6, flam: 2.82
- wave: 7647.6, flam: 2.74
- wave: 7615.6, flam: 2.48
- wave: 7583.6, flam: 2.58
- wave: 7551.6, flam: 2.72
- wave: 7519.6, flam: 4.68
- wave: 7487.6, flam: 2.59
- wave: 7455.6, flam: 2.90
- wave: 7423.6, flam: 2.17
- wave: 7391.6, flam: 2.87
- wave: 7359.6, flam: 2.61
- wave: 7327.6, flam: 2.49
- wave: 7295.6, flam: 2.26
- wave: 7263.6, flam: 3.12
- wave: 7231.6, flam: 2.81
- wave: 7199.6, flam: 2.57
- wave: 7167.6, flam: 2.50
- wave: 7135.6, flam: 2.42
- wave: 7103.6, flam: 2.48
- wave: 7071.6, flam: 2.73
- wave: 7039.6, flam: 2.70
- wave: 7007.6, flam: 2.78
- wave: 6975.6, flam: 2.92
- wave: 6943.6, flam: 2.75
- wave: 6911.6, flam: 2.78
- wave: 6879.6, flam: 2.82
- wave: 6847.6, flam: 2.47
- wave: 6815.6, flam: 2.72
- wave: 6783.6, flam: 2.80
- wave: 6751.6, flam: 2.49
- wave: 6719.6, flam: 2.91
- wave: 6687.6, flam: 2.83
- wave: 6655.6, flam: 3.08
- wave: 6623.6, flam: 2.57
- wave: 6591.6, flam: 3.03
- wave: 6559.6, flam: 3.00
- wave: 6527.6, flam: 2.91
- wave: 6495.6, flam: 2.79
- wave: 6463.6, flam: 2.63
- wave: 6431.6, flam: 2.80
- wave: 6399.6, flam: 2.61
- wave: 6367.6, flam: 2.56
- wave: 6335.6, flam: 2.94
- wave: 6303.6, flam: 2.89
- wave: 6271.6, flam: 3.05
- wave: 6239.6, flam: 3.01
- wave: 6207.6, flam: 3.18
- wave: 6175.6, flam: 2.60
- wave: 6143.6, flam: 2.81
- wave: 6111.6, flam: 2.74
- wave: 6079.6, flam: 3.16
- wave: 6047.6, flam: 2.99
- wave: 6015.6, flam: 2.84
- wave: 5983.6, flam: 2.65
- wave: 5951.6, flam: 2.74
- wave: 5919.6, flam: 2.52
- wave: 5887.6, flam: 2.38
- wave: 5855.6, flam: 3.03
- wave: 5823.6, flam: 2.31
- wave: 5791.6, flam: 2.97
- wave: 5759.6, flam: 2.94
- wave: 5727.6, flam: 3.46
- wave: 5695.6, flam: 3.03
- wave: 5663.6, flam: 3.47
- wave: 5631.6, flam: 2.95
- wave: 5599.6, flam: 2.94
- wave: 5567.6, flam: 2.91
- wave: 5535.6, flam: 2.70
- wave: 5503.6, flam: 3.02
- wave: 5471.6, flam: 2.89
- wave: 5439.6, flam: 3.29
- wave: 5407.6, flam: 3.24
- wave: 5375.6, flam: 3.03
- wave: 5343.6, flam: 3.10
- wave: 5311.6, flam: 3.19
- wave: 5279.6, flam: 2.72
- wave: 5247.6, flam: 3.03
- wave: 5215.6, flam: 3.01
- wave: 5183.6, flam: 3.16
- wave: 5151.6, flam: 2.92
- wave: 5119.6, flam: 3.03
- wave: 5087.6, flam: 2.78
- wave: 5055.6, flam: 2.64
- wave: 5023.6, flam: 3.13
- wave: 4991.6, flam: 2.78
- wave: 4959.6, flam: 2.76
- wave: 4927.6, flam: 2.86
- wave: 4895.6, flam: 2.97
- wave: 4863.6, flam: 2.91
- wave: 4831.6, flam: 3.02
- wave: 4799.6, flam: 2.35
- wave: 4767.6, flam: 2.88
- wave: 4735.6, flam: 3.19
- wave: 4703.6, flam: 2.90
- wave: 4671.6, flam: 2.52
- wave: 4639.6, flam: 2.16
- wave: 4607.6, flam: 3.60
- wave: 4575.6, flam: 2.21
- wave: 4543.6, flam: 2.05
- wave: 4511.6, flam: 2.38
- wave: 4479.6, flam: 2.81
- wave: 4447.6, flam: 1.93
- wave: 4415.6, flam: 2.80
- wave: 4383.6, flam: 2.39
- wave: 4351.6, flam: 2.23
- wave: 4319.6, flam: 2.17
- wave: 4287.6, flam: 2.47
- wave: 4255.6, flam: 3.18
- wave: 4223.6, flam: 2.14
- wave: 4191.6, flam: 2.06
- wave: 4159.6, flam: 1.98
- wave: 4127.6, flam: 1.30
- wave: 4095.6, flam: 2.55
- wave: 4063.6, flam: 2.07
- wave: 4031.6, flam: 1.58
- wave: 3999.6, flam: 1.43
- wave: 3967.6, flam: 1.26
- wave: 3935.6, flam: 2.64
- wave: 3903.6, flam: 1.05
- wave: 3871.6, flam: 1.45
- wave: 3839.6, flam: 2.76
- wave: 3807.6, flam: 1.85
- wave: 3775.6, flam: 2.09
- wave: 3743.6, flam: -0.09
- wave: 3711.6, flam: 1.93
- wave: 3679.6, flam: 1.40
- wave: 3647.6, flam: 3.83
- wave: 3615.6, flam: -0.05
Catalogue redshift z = 0.144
